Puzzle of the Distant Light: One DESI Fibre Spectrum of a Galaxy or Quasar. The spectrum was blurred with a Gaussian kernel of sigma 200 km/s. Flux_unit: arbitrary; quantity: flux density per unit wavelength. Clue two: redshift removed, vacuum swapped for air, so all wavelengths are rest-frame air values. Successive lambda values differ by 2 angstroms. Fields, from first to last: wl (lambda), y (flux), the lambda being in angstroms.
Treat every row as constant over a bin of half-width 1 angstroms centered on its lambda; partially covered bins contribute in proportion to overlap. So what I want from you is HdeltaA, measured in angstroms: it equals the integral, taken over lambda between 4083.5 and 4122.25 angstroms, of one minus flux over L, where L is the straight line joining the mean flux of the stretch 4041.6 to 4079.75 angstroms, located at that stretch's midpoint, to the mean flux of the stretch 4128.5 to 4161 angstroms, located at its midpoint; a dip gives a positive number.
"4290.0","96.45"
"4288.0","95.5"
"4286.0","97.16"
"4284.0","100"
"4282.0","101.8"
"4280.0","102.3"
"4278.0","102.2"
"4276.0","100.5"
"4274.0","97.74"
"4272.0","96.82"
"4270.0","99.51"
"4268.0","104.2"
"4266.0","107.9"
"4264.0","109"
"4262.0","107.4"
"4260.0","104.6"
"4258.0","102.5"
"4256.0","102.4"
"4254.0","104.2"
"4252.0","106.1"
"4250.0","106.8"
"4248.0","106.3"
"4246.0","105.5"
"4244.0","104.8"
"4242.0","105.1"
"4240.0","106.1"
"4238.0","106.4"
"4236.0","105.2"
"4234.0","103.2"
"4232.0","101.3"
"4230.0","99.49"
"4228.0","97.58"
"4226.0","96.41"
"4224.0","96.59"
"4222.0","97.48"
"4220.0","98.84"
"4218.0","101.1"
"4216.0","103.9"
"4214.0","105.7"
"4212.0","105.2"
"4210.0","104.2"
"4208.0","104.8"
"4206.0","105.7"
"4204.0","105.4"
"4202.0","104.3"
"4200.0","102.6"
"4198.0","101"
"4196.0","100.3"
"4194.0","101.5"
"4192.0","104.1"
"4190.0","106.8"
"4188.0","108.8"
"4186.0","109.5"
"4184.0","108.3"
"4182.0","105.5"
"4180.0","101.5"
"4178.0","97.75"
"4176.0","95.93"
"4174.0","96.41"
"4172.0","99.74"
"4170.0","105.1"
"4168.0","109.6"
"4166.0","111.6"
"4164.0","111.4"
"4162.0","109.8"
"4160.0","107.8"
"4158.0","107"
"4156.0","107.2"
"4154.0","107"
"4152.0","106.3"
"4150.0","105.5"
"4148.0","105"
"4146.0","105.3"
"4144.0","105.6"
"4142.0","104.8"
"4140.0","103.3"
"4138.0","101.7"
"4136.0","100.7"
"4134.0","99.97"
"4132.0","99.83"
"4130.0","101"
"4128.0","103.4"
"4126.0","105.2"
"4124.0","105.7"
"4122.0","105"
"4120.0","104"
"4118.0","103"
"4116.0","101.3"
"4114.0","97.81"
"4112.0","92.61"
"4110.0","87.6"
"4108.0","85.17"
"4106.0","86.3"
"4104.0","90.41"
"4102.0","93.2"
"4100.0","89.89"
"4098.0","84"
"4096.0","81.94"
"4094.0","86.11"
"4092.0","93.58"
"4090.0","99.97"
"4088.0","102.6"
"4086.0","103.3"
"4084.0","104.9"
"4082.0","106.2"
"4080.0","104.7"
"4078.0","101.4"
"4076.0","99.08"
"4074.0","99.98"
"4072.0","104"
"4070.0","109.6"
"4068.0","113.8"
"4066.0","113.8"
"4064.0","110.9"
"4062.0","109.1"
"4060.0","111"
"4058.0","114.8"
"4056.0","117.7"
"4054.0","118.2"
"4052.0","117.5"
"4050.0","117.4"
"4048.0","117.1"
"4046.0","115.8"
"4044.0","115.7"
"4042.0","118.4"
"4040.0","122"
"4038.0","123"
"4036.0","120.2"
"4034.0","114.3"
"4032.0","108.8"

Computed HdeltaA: 4.9 angstroms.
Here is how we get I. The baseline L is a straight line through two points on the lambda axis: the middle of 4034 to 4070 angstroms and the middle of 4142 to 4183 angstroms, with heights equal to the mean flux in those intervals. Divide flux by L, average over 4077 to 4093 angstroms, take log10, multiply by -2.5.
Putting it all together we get 0.11 mag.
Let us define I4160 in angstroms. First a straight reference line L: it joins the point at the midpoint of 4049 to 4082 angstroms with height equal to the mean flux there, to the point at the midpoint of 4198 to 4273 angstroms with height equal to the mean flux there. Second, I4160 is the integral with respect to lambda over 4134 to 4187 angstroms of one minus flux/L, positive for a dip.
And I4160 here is 0.7 angstroms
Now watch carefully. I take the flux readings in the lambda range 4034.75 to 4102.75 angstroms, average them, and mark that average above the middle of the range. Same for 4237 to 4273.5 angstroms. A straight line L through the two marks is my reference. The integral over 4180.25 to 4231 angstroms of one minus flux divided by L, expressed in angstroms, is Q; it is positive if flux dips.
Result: 1.1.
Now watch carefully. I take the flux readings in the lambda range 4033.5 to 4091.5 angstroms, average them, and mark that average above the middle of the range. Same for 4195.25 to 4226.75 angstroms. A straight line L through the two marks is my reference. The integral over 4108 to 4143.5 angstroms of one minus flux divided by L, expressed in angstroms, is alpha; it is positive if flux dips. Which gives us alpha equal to 2.2 angstroms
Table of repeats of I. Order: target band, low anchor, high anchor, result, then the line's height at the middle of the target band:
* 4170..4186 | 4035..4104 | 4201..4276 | 0.03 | 105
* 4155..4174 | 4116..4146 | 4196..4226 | -0.04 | 103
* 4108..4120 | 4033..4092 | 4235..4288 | 0.14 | 109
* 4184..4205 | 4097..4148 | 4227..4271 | -0.03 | 102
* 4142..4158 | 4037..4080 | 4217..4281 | 0.02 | 108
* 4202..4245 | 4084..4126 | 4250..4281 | -0.02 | 101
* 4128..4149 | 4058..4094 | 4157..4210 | 0.02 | 105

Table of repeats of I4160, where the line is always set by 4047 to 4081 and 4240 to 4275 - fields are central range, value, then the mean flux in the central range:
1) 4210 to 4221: 0.3 angstroms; 103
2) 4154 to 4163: 0.0 angstroms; 108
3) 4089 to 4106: 3.1 angstroms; 89.7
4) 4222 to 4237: 0.8 angstroms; 99.8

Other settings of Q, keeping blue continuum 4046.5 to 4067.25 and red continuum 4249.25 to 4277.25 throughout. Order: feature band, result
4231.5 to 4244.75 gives 0.0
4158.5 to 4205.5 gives 1.5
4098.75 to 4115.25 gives 3.2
